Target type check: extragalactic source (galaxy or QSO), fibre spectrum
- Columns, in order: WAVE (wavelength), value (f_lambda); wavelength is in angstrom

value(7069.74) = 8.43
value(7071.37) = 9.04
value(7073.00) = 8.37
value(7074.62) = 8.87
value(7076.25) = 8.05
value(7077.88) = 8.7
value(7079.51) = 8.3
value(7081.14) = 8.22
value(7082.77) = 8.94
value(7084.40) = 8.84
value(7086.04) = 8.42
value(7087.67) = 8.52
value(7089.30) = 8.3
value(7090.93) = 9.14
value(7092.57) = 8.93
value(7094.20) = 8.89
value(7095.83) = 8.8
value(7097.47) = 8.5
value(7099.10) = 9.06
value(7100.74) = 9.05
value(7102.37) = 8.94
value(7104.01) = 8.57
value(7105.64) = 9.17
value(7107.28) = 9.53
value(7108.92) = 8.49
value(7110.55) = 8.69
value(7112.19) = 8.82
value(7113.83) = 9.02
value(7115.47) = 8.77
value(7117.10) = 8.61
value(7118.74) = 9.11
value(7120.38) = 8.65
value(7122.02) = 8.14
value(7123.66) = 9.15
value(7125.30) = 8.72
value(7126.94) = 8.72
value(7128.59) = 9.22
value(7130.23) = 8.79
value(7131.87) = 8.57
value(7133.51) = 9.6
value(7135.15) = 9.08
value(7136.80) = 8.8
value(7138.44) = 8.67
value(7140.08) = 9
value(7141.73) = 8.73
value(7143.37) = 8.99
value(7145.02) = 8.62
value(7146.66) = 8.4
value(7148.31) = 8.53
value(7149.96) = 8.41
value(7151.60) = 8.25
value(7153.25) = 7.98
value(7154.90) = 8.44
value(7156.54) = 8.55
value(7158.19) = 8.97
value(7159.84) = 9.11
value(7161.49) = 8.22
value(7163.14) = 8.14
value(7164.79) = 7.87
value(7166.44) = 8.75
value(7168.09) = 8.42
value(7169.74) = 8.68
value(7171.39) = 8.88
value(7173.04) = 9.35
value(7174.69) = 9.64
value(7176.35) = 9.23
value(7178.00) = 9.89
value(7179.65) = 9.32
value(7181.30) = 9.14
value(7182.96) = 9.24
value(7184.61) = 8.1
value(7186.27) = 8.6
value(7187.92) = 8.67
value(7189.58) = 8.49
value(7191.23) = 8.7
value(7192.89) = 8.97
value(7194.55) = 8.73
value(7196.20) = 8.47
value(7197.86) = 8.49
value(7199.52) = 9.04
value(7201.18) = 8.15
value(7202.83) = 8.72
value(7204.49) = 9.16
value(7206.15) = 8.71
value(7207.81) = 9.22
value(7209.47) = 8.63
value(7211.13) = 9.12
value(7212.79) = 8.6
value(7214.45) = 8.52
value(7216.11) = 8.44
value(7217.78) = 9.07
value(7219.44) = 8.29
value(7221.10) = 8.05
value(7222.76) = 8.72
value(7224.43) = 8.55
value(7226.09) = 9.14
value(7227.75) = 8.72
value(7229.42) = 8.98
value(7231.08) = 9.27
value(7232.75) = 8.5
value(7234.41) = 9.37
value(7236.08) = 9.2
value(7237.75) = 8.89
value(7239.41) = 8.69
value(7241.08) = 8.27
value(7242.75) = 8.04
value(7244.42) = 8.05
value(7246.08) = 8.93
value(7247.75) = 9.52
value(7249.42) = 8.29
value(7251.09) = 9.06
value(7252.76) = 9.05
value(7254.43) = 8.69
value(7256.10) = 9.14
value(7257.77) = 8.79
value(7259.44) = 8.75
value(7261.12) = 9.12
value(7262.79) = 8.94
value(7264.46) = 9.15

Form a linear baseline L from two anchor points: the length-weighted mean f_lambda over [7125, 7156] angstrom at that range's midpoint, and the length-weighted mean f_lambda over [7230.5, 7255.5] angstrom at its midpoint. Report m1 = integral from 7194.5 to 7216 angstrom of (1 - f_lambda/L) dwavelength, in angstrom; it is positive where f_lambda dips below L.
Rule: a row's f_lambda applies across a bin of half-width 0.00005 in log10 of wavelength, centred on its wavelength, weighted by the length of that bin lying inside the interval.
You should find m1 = 0.1 angstrom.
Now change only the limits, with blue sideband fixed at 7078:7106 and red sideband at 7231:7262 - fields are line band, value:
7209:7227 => 0.3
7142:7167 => 0.8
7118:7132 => -0.1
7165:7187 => -0.5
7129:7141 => -0.3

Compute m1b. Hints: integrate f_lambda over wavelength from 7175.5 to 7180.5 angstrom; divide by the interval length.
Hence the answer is 9.48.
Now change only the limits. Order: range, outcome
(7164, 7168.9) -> 8.35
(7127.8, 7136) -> 9.05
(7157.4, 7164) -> 8.6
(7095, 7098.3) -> 8.66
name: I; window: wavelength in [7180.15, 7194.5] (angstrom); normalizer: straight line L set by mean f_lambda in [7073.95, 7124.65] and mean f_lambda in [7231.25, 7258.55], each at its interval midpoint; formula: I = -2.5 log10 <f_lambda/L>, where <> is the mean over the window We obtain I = 0.00 mag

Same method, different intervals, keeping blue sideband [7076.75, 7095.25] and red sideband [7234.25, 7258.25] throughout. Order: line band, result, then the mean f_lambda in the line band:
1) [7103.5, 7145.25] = -0.02 mag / 8.86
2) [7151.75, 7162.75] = 0.03 mag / 8.51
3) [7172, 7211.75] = -0.02 mag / 8.91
